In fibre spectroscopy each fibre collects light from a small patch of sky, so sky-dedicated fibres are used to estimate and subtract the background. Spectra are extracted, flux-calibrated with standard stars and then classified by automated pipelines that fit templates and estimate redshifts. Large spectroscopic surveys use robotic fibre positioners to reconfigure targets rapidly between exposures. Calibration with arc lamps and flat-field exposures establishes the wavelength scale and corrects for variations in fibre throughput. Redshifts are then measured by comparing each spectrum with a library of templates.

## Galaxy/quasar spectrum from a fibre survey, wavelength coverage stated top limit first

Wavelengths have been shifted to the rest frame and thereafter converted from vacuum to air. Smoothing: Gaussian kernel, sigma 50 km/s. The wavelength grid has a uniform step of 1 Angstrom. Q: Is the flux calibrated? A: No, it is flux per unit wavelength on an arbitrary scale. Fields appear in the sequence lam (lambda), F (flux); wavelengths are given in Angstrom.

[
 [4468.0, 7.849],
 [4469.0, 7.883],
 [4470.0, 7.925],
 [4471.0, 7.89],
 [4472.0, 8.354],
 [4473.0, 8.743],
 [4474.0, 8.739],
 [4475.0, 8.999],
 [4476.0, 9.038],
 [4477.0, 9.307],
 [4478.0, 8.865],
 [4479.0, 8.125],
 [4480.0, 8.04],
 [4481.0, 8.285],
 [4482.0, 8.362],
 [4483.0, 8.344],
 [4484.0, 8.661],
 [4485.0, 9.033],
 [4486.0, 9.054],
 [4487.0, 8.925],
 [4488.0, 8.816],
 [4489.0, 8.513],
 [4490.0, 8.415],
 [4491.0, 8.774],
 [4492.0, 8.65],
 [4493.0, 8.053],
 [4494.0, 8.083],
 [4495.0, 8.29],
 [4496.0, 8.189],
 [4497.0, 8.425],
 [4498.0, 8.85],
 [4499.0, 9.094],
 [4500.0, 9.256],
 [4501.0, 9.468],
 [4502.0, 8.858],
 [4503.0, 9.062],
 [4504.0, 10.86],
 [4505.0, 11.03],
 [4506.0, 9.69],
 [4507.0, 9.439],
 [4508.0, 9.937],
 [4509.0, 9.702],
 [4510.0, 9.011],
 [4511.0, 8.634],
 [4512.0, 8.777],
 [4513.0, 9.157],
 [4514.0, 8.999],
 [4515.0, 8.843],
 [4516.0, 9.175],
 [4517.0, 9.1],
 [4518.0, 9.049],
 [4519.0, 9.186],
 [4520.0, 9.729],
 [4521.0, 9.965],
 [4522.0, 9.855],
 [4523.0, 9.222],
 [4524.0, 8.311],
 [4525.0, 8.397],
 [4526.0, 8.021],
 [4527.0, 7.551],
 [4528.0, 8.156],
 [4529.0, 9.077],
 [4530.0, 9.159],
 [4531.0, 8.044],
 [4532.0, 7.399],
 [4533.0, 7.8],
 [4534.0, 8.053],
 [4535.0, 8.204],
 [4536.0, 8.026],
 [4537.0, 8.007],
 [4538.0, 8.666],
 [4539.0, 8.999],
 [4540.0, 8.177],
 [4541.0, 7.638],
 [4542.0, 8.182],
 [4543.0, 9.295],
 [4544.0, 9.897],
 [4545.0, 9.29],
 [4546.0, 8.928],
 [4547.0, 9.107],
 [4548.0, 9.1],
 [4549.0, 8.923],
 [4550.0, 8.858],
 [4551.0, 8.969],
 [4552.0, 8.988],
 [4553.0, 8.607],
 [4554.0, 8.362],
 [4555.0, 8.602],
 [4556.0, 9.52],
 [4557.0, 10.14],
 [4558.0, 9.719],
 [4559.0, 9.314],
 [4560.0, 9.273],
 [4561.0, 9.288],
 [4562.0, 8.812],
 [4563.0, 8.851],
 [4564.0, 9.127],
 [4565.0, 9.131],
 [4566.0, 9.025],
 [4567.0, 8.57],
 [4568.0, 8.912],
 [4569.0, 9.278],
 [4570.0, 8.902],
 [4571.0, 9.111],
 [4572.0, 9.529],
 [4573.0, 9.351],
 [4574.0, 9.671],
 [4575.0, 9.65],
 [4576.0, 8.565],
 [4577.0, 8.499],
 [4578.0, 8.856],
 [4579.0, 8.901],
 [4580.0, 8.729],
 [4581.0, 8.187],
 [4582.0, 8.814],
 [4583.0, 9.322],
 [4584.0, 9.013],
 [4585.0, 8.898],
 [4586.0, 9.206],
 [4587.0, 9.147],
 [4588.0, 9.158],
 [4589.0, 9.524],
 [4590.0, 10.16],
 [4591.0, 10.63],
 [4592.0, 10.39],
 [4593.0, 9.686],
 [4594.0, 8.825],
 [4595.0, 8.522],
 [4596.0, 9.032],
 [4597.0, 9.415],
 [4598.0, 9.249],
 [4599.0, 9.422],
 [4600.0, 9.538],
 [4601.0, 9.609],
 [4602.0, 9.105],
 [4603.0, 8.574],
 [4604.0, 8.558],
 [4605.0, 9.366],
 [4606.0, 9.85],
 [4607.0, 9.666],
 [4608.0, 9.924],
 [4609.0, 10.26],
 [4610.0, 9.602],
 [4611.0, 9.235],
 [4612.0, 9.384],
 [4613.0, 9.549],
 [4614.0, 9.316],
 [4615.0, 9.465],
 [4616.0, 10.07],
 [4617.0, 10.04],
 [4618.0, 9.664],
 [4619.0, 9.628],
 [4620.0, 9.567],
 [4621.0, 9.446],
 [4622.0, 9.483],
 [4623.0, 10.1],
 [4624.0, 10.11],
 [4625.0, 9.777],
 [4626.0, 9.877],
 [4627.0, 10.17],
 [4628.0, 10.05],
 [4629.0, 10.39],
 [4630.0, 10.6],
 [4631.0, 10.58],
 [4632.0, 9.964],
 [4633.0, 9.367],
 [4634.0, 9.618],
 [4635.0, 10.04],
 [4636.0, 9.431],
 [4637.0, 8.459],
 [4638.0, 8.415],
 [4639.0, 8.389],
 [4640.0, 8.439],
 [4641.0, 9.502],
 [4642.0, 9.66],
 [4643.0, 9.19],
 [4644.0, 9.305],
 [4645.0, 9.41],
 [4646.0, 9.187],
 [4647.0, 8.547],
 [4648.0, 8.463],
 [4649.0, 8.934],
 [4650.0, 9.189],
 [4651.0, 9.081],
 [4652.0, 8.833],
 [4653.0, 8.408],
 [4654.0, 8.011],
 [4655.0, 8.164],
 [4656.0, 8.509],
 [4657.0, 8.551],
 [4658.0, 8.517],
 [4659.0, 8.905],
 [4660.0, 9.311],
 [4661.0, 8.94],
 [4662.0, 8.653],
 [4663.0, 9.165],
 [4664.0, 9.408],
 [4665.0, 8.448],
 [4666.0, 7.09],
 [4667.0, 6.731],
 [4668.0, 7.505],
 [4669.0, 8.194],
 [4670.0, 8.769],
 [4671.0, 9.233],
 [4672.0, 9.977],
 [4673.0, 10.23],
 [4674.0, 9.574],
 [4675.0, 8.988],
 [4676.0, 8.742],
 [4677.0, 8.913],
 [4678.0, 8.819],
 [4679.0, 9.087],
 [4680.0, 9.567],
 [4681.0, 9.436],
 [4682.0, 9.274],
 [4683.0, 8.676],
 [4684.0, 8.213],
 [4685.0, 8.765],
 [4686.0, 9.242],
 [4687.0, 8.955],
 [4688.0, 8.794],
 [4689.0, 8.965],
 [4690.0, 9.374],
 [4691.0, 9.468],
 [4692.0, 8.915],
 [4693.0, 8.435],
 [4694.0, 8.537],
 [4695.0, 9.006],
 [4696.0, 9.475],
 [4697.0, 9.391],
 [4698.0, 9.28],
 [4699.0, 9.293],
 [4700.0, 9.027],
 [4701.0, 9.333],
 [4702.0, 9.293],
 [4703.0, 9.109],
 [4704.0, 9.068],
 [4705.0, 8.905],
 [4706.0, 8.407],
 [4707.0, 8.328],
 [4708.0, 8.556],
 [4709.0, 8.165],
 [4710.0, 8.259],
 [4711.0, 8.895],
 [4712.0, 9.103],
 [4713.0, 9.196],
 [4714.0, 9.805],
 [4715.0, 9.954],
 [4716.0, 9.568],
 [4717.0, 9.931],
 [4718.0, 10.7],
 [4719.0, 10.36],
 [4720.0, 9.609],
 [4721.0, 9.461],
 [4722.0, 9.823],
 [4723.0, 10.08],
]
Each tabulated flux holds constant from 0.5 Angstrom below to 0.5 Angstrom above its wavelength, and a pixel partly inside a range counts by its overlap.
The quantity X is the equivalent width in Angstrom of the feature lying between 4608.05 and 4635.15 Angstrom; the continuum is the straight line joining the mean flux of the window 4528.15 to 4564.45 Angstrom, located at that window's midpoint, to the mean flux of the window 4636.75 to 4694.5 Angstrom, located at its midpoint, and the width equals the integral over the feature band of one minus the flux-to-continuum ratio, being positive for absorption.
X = -3.1 Angstrom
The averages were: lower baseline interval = 8.78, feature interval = 9.83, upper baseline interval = 8.84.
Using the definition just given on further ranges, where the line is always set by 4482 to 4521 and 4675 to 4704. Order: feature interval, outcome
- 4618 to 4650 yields -1.56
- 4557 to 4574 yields -0.27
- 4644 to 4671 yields 1.33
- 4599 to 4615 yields -0.70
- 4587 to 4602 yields -0.74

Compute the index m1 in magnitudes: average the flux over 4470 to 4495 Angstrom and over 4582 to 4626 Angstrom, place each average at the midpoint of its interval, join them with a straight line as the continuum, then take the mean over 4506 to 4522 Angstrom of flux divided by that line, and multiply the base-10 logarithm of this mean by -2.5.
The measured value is -0.057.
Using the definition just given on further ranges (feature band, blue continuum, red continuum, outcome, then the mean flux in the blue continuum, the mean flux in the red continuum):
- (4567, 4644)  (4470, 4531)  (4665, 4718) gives -0.06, 8.88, 8.97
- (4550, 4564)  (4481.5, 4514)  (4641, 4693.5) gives -0.02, 8.98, 8.87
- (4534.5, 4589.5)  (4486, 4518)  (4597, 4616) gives 0.04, 9.04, 9.44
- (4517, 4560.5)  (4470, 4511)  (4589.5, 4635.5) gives 0.05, 8.87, 9.67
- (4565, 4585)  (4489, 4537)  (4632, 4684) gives -0.01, 8.86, 8.89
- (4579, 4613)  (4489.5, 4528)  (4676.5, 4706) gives -0.04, 9.02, 9.04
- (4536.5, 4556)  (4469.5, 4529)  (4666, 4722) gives 0.02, 8.87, 9.06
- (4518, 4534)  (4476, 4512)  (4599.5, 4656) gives 0.05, 8.92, 9.39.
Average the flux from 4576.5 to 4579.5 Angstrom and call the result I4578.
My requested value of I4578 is 8.75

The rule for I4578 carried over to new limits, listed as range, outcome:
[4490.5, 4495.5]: 8.37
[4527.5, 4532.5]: 8.37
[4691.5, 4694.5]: 8.63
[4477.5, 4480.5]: 8.34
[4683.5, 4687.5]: 8.79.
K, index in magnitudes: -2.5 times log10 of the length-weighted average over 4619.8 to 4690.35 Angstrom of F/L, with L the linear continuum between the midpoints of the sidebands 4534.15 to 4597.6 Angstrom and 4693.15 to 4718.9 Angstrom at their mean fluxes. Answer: 0.002 mag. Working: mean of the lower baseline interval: 9.03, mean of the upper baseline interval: 9.15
